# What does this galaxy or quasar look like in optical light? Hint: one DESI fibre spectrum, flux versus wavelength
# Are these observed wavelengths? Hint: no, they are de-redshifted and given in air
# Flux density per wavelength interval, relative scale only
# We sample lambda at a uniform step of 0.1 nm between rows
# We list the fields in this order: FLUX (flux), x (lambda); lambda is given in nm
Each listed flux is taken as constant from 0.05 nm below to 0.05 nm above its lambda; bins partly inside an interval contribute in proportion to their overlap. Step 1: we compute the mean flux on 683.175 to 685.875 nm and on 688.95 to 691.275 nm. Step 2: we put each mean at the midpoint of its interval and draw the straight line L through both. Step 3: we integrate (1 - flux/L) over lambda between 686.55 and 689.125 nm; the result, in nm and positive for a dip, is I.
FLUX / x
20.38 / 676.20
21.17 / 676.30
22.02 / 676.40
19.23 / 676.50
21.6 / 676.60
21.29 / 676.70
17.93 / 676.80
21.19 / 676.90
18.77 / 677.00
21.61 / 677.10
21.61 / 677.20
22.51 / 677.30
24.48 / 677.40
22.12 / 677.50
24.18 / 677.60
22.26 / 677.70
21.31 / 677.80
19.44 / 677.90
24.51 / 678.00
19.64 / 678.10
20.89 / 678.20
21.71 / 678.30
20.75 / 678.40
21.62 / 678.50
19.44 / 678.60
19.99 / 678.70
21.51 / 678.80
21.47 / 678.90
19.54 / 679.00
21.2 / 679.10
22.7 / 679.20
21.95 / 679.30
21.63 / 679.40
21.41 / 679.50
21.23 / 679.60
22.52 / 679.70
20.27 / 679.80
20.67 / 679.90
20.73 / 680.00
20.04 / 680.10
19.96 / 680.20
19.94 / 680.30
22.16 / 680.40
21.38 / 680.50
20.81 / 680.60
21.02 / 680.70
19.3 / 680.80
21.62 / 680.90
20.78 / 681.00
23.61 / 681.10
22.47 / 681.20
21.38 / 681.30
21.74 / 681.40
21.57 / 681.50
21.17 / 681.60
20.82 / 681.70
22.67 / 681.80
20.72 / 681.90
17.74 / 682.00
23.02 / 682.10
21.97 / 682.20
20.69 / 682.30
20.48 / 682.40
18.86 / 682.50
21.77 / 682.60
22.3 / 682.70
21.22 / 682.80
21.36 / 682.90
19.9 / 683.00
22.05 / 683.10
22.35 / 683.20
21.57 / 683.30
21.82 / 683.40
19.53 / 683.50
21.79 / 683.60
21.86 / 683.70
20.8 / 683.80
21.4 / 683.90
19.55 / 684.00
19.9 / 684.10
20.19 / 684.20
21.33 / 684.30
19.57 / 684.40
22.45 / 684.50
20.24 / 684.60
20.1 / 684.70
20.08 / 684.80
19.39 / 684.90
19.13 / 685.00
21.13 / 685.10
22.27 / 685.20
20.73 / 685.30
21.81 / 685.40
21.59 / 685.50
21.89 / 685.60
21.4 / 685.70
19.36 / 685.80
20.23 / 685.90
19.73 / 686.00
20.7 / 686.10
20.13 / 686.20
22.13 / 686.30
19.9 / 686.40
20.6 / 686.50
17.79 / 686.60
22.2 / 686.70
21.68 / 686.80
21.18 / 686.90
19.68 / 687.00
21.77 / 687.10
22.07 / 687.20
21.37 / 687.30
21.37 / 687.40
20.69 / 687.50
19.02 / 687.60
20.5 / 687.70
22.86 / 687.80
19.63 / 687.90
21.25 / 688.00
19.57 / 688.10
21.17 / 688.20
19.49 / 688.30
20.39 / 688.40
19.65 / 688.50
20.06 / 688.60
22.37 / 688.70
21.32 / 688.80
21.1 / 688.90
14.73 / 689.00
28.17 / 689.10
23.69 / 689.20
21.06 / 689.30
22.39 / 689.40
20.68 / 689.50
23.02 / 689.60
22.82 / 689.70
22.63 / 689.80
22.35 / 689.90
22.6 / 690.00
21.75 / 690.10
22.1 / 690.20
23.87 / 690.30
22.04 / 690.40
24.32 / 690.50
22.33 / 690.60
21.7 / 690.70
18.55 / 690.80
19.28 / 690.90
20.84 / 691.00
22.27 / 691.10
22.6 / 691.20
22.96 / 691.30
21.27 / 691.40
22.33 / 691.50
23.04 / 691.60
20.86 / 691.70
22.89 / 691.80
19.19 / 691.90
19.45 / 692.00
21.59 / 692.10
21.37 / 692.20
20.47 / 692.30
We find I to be 0.09 nm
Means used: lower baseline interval 20.8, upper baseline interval 22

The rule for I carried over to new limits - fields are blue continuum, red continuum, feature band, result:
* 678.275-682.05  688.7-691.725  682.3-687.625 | 0.17 nm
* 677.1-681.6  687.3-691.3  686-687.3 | 0.04 nm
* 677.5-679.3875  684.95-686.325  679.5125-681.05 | 0.03 nm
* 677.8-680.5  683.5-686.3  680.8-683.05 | -0.04 nm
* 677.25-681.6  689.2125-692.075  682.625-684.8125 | 0.06 nm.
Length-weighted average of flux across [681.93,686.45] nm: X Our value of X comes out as 20.8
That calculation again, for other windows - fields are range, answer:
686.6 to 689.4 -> 21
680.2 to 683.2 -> 21.2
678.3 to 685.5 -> 21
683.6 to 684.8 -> 20.7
